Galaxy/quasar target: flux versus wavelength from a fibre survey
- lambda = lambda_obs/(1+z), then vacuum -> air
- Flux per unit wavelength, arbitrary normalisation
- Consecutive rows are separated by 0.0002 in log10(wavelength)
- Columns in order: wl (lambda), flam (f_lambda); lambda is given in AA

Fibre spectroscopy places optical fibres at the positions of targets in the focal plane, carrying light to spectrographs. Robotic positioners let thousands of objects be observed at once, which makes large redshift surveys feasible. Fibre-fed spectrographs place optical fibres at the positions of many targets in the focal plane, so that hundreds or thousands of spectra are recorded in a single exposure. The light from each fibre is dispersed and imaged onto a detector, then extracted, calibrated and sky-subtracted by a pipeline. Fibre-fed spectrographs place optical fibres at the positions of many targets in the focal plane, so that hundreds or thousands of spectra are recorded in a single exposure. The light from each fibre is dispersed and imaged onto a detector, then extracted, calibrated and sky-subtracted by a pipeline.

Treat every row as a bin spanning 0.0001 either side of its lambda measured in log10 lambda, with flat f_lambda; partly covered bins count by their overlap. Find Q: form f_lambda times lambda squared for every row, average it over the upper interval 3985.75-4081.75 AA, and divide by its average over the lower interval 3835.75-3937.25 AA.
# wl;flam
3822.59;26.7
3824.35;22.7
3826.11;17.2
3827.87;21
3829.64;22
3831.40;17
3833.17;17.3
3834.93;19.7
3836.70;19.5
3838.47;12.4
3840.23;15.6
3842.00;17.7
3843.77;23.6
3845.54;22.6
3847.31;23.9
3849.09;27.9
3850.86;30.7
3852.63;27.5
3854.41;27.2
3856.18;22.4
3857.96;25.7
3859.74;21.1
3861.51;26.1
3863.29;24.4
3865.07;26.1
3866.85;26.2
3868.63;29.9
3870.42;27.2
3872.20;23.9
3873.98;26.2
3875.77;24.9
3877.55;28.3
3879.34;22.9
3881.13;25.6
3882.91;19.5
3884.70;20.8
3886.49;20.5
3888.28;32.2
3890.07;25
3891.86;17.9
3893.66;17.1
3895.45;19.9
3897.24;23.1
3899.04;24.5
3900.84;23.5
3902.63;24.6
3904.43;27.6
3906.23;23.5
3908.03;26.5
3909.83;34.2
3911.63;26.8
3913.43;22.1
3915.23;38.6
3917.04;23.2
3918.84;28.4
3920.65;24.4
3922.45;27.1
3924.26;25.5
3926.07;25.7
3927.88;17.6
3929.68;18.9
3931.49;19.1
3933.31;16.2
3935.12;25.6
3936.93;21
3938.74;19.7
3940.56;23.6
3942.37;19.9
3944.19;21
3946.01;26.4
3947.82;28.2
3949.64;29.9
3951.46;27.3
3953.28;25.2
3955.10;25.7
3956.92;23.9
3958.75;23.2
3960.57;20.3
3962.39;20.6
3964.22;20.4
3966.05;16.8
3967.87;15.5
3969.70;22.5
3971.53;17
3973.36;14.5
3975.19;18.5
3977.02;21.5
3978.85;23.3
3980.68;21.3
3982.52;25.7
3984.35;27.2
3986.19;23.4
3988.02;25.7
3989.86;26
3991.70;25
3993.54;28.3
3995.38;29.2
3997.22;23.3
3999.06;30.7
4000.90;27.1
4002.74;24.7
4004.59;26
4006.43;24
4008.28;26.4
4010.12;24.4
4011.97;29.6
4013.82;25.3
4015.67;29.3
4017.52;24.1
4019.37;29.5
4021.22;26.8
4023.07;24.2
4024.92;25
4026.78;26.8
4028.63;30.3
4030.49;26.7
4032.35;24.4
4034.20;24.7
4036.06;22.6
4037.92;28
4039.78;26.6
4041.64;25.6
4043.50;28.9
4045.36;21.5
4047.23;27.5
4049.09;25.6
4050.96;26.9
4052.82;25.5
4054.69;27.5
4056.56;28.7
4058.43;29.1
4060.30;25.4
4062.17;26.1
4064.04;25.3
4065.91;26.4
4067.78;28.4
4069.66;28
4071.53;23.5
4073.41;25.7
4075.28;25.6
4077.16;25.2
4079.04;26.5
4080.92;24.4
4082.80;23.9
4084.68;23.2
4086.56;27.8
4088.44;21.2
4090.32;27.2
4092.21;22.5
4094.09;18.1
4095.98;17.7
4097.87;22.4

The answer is 1.18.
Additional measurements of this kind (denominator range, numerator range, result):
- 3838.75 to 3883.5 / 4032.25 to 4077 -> 1.17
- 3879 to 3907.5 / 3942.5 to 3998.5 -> 1.05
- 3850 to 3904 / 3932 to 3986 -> 0.94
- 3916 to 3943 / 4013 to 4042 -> 1.23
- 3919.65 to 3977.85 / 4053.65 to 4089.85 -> 1.25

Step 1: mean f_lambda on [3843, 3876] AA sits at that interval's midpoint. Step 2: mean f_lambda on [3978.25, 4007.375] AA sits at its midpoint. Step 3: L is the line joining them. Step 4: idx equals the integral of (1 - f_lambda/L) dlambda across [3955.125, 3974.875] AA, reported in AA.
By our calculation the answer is 4.6 AA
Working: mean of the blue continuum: 25.7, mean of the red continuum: 25.7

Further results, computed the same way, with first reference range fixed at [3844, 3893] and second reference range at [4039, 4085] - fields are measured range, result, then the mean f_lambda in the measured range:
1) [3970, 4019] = 1.9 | 24.7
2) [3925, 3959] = 3.1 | 23.1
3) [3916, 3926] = -0.2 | 25.9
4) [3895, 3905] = 0.5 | 23.9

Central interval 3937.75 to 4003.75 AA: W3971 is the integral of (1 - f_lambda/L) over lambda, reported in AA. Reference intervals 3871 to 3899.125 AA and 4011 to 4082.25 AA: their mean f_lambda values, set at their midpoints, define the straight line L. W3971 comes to 4.0 AA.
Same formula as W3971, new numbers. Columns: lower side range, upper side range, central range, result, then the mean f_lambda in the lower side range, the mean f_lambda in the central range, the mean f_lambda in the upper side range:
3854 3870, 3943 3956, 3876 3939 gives 4.5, 25.5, 24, 26.1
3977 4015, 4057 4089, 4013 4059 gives -1.2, 25.7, 26.4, 25.7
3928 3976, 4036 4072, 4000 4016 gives -1.3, 21.5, 26.2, 26.5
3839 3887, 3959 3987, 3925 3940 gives 0.9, 24.3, 20.6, 20.6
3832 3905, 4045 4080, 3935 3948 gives 0.9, 23.4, 22.8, 26.3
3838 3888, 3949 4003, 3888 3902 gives 0.8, 24.2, 22.5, 23.4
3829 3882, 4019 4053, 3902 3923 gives -2.5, 23.5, 27.3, 26.1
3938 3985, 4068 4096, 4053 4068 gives -1.9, 22.3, 27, 24.3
